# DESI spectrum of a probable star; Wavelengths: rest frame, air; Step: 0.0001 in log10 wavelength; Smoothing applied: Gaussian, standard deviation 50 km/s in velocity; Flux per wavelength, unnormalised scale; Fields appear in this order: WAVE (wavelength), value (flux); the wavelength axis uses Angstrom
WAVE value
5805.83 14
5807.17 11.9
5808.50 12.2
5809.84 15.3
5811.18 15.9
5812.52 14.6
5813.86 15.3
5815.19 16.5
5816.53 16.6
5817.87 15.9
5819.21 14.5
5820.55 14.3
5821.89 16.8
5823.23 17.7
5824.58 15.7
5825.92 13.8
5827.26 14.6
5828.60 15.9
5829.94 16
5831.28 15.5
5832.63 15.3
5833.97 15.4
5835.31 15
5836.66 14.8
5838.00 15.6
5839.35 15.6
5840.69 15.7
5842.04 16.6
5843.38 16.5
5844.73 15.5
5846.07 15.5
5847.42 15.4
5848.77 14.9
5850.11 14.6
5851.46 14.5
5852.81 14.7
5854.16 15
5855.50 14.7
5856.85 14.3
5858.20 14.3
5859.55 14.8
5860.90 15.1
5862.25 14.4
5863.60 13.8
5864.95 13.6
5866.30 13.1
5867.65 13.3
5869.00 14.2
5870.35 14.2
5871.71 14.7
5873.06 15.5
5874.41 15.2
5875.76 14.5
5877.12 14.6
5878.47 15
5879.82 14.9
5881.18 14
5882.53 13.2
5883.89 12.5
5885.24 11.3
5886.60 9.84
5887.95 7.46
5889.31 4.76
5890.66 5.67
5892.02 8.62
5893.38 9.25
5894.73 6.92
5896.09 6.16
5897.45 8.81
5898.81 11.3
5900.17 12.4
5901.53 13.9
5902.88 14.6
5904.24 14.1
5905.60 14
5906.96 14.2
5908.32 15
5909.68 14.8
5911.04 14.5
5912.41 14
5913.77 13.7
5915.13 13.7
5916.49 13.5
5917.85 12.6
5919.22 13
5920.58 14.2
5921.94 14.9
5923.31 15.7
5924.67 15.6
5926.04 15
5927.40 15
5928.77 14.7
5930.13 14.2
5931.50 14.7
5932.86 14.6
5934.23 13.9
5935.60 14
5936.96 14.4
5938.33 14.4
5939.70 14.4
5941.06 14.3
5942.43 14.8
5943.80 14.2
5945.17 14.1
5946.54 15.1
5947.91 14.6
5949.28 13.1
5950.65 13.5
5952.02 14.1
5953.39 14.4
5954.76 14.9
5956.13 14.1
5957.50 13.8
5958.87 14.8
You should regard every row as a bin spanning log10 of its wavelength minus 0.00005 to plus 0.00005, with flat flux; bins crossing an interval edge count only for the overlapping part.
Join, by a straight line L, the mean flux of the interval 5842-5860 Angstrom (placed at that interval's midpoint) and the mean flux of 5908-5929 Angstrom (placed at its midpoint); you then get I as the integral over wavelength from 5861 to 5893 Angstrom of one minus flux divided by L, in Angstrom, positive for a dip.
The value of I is 4.9 Angstrom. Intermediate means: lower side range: 15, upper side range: 14.3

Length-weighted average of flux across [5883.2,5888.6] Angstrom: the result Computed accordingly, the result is 10.3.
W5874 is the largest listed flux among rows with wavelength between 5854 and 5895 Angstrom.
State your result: 15.5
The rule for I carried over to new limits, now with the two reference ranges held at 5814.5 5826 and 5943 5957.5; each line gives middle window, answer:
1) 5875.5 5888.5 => 2.0 Angstrom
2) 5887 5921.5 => 7.2 Angstrom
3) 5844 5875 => 1.6 Angstrom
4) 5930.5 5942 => 0.0 Angstrom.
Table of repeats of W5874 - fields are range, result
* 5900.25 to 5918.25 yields 15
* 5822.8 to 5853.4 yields 17.7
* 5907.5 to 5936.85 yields 15.7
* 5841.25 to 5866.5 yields 16.6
